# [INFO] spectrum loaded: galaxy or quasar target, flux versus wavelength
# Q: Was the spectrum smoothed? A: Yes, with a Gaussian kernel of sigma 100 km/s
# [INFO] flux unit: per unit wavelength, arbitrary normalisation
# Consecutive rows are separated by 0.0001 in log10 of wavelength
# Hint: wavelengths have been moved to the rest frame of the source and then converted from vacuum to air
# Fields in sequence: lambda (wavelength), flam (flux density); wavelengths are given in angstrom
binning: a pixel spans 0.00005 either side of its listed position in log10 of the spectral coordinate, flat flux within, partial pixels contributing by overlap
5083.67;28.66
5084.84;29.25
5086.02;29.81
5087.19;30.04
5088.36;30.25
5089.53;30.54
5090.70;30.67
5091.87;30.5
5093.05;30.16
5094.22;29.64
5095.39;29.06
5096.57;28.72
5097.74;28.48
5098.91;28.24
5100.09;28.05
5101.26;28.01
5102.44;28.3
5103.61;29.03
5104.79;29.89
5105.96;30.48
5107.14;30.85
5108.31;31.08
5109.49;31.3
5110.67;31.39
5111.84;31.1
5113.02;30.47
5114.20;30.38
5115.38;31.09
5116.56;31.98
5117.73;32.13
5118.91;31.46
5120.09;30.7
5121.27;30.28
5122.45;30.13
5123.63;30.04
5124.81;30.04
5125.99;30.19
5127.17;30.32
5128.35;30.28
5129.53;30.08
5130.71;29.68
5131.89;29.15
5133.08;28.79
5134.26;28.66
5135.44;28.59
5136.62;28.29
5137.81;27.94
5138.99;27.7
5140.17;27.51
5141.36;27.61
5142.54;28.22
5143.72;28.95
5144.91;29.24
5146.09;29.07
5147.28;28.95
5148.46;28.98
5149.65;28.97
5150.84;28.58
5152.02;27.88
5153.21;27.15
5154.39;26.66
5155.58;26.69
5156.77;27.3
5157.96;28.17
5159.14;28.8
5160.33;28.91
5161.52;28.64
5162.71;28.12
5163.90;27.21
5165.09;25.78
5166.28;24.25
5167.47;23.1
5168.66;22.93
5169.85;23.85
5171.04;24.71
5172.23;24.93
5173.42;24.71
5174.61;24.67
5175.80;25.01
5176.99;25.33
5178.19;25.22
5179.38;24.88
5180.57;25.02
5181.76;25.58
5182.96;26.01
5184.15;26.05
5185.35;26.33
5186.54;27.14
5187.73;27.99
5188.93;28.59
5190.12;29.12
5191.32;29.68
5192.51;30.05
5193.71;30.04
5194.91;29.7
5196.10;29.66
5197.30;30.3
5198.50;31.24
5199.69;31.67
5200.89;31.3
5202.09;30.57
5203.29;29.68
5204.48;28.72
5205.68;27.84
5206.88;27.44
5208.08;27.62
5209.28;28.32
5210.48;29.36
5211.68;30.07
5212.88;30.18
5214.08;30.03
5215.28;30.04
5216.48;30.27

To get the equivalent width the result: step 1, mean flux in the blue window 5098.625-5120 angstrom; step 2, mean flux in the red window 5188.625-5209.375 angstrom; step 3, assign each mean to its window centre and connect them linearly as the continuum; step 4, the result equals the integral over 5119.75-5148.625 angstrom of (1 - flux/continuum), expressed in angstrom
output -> 0.9 angstrom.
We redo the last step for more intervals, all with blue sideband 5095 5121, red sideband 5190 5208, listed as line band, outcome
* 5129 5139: 0.4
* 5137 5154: 0.9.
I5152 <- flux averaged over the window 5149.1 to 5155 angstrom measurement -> 27.8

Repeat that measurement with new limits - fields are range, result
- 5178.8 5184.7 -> 25.5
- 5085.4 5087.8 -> 29.8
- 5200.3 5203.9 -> 30.5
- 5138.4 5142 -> 27.6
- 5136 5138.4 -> 28.1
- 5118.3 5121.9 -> 30.8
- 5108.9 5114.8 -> 30.9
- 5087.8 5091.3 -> 30.5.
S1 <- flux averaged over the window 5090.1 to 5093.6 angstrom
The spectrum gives 30.4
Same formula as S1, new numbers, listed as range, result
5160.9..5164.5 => 28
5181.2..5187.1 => 26.2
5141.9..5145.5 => 28.8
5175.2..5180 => 25.1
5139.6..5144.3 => 28.1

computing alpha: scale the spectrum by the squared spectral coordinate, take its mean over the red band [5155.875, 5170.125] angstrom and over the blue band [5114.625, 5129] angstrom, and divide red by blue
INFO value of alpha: 0.9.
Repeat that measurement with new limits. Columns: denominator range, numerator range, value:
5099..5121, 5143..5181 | 0.90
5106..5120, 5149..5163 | 0.91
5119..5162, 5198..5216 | 1.05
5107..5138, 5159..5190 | 0.87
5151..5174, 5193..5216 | 1.14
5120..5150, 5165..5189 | 0.88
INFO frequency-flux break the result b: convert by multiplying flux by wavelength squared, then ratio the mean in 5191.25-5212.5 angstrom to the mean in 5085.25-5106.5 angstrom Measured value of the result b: 1.05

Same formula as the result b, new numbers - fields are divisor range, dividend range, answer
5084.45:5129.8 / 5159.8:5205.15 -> 0.93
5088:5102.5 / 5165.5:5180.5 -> 0.86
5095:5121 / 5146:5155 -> 0.95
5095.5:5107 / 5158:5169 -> 0.94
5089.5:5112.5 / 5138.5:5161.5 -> 0.97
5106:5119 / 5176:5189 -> 0.86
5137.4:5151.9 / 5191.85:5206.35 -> 1.08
